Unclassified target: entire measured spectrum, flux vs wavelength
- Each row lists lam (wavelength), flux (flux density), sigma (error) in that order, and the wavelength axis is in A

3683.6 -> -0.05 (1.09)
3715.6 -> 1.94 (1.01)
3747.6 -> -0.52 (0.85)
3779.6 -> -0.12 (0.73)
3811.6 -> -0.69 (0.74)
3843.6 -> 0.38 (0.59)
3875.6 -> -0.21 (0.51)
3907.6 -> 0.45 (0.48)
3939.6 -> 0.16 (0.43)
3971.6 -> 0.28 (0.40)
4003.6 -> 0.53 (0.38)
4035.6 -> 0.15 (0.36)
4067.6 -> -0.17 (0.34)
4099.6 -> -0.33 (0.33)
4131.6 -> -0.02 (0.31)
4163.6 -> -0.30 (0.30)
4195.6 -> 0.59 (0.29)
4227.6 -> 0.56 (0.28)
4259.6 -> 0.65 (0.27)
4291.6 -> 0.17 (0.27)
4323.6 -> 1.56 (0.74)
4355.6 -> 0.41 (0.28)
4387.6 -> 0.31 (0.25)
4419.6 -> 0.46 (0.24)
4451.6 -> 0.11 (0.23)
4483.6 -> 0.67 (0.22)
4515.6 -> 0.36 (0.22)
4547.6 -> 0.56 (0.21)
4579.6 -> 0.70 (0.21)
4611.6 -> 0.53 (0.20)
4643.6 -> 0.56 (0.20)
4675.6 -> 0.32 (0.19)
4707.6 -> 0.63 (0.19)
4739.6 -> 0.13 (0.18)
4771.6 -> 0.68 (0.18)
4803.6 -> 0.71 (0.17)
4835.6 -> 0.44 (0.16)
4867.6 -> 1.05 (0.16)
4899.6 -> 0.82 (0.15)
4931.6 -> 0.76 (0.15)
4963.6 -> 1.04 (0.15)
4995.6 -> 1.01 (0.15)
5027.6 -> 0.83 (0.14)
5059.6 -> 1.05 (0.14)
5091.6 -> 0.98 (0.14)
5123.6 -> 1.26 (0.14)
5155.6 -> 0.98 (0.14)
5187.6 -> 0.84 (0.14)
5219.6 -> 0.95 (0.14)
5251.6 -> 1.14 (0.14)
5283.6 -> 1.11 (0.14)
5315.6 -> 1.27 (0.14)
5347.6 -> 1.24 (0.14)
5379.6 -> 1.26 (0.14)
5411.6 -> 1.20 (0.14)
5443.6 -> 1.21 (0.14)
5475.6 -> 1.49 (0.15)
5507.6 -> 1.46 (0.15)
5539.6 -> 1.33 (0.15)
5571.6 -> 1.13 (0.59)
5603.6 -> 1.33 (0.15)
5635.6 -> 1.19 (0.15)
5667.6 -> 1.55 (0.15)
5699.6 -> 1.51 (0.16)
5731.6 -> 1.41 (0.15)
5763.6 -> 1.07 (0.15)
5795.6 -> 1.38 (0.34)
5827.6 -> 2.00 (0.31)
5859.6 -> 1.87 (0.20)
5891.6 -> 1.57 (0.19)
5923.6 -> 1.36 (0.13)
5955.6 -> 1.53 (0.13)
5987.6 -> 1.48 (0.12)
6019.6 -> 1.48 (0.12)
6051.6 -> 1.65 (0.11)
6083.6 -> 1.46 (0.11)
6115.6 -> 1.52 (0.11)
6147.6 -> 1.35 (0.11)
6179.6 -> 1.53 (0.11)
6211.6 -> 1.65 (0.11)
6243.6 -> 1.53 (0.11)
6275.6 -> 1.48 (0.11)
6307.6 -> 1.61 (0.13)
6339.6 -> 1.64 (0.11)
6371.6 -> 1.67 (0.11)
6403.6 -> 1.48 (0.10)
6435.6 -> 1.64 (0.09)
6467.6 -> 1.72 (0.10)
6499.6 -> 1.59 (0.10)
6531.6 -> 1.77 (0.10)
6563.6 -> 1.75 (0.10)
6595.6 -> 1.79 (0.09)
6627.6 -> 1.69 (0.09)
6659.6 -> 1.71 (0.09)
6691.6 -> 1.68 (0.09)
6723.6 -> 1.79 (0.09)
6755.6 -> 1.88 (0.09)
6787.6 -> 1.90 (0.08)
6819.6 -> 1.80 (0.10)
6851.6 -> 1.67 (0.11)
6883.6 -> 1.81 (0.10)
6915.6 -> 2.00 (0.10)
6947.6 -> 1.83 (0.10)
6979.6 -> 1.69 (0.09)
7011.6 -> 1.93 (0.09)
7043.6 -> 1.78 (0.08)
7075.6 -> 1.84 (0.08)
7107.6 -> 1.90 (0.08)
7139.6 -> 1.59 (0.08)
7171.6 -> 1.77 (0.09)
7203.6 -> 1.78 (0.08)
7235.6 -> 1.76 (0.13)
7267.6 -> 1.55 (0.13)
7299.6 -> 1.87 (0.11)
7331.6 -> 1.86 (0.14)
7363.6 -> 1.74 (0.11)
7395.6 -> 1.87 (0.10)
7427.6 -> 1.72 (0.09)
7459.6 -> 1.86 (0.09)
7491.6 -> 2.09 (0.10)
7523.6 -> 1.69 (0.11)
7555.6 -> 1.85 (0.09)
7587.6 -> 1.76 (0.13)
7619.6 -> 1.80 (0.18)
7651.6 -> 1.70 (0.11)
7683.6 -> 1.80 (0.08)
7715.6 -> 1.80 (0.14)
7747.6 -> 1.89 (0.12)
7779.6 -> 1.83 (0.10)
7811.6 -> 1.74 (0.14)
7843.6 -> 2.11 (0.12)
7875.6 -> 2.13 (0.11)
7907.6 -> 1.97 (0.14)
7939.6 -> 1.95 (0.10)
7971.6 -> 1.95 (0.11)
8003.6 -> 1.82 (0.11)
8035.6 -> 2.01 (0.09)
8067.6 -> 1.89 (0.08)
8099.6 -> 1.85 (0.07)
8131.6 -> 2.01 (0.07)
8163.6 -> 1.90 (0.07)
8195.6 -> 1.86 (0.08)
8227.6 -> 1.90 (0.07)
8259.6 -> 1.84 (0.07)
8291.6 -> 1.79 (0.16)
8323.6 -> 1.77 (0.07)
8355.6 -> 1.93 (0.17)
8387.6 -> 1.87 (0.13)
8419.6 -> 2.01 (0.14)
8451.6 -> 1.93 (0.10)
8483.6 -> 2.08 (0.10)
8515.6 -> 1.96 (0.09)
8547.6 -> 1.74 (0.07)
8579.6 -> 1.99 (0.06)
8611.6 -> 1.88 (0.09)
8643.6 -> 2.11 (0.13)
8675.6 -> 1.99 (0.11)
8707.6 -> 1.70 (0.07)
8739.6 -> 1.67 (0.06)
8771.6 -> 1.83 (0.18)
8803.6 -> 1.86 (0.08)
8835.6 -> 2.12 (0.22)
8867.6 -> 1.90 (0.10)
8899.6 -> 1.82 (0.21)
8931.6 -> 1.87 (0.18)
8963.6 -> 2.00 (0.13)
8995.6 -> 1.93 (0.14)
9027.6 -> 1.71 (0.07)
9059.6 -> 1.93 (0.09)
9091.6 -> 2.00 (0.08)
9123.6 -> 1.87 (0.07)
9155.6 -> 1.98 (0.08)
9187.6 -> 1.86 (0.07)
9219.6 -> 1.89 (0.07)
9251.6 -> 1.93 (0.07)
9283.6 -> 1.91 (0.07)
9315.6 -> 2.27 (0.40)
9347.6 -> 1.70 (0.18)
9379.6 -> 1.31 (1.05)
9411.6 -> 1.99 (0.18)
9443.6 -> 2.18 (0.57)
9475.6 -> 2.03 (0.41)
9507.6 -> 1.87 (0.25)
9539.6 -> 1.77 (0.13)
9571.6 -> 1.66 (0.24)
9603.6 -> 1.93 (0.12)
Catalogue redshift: 0.22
